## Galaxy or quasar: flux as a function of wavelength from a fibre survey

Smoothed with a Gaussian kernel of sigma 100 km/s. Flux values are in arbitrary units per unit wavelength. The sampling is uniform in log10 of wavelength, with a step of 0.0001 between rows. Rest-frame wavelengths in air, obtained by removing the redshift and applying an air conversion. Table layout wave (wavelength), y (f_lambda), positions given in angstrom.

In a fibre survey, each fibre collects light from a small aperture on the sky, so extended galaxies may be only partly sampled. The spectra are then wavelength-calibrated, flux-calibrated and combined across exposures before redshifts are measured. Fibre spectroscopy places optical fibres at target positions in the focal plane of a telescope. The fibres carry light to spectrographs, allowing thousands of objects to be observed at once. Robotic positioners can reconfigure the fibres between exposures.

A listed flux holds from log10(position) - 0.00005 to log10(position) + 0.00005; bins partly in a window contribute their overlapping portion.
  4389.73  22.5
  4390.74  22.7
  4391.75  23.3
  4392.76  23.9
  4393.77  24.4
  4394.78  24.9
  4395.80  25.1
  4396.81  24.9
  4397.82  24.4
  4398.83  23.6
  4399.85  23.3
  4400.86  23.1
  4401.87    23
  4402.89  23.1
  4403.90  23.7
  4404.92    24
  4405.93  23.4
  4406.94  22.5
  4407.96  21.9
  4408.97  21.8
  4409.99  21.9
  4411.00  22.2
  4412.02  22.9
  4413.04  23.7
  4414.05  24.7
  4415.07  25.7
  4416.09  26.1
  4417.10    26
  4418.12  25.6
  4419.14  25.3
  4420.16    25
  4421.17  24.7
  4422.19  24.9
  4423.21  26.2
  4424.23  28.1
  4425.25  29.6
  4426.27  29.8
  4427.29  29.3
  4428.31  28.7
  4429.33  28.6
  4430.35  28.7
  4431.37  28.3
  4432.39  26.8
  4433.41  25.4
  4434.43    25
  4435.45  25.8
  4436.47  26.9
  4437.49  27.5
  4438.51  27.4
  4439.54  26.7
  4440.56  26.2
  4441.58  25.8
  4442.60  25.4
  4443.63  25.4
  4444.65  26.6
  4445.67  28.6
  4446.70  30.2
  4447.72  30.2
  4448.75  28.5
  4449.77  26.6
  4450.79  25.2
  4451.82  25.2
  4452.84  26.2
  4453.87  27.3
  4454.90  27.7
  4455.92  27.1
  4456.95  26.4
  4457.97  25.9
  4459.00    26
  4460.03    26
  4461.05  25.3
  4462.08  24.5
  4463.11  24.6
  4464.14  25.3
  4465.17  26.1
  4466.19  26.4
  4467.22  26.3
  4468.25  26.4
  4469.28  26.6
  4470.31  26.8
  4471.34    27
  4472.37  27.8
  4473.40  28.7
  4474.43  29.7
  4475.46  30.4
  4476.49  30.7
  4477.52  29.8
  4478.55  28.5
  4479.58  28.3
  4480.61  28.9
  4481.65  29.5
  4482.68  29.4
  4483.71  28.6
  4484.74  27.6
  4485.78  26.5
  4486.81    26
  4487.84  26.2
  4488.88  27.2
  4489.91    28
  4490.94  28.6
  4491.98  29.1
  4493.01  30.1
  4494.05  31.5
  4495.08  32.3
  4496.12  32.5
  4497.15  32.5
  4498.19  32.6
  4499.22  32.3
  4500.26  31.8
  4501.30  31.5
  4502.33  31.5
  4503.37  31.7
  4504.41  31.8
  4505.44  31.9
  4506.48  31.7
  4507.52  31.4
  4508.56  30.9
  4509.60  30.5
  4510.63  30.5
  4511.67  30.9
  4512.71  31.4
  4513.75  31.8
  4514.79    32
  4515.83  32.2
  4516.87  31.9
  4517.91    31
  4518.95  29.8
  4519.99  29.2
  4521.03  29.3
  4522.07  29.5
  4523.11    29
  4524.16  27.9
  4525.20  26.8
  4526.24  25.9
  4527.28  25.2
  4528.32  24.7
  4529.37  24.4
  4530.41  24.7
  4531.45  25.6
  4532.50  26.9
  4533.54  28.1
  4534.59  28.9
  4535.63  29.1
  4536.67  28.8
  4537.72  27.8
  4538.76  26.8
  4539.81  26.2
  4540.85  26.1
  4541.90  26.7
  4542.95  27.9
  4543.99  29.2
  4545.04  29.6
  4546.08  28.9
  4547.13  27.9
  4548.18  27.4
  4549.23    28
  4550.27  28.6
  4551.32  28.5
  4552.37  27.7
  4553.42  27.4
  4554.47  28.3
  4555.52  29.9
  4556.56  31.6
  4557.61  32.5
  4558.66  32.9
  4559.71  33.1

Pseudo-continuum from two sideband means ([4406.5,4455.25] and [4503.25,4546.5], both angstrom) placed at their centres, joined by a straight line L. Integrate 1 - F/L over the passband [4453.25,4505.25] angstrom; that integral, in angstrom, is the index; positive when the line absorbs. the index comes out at -1.6 angstrom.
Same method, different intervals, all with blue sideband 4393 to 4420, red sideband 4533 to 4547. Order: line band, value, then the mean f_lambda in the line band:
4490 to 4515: -4.14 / 31.3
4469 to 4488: -1.60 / 28.3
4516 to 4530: -0.33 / 28.1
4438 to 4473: -1.63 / 26.6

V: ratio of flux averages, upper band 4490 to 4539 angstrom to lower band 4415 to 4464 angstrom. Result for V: 1.11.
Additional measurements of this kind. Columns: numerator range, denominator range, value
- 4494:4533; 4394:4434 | 1.19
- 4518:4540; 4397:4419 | 1.16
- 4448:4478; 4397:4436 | 1.07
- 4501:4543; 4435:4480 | 1.07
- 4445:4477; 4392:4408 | 1.14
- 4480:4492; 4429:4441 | 1.04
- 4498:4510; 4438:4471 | 1.19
